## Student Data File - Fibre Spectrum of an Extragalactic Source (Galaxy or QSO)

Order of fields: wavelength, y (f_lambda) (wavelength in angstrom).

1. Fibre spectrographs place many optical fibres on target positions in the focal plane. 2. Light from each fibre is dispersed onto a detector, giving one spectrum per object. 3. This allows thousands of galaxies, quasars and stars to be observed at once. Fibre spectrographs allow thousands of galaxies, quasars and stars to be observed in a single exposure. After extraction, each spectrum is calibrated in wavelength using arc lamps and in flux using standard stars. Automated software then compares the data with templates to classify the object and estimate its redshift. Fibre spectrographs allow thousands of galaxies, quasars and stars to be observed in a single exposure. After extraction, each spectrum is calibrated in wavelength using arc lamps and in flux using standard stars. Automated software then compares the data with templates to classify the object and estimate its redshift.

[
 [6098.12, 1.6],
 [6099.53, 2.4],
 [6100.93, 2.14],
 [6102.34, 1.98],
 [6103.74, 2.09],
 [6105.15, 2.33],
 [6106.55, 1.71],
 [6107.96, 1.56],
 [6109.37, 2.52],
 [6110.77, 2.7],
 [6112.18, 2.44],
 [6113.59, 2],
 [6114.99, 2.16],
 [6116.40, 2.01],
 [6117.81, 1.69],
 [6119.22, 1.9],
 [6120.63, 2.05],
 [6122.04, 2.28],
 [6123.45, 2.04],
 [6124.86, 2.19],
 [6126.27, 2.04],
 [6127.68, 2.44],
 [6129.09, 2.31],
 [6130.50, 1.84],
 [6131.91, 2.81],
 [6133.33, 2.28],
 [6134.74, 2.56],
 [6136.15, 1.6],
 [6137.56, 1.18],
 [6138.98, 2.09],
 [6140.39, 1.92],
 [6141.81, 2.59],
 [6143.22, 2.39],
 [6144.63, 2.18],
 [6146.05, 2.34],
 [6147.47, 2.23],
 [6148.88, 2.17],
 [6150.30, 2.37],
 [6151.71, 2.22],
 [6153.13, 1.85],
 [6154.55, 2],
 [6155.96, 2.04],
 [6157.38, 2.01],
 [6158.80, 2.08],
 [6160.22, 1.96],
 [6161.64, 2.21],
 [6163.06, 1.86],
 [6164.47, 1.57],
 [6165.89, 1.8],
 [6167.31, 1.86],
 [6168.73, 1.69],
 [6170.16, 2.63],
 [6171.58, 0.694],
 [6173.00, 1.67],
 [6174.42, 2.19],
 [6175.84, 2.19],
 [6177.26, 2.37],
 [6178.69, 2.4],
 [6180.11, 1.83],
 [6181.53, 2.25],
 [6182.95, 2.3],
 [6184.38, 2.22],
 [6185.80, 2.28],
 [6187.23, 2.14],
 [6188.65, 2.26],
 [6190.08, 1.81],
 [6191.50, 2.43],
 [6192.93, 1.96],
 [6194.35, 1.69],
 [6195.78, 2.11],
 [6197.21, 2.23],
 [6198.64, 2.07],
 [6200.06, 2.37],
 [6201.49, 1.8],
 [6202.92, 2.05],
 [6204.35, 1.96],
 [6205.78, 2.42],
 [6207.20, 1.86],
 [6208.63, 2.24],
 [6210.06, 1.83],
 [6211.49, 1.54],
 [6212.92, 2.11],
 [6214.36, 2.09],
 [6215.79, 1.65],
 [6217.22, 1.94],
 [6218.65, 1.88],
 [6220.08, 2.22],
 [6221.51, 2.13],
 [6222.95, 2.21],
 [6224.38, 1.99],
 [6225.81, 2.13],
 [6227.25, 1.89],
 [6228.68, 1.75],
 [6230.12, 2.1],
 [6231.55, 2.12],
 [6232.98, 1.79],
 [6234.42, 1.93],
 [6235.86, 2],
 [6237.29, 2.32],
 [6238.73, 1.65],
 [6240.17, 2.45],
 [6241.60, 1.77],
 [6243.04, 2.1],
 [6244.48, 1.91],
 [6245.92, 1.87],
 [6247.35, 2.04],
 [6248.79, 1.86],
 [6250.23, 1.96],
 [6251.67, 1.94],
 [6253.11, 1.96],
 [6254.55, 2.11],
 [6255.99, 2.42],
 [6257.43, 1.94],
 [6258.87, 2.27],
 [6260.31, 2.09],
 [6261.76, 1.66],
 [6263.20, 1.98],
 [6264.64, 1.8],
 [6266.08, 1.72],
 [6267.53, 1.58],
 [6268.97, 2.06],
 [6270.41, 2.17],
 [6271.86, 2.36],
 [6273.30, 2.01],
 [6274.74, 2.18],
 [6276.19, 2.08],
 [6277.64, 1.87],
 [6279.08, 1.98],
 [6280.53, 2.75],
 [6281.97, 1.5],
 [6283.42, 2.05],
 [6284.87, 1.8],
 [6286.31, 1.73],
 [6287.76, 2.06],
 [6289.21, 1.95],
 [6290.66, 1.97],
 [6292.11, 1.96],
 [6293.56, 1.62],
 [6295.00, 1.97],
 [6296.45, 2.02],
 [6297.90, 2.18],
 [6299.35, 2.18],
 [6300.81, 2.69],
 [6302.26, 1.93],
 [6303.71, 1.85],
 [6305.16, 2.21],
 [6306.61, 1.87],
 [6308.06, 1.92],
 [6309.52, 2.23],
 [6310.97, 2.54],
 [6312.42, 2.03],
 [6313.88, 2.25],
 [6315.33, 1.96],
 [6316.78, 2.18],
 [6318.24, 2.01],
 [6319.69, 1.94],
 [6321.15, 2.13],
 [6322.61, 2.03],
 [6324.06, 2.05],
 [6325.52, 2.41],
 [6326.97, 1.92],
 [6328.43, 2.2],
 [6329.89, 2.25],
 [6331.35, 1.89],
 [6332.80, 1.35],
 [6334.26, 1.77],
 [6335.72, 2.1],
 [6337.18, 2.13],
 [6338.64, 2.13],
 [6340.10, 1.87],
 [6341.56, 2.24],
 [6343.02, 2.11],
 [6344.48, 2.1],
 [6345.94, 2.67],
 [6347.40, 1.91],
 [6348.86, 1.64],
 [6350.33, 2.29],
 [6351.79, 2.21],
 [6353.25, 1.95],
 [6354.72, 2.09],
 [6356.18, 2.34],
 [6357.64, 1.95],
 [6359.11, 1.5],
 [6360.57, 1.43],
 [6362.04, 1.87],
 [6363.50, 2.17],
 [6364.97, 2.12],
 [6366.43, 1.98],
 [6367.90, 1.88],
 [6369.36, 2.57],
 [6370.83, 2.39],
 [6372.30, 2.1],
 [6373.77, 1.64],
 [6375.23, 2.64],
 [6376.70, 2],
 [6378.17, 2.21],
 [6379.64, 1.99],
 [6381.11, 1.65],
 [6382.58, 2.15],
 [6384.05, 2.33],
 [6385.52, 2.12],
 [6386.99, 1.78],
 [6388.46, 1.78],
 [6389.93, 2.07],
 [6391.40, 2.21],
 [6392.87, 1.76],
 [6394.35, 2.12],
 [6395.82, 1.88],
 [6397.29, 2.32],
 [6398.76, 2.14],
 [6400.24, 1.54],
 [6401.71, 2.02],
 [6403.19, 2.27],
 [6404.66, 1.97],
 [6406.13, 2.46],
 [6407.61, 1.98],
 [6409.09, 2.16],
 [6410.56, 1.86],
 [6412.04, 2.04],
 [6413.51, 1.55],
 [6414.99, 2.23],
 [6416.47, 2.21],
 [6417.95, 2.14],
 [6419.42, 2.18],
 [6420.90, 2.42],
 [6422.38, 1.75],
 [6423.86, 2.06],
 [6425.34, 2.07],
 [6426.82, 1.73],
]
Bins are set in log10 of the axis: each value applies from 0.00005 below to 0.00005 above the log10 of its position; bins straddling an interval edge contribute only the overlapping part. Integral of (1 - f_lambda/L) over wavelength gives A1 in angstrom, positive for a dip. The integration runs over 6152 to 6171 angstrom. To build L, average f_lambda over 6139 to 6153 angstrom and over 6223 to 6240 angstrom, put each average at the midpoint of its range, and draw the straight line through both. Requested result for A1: 2.0 angstrom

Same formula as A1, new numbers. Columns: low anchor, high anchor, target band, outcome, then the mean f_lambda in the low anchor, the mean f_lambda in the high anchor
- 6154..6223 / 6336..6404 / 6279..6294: 0.7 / 2.02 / 2.05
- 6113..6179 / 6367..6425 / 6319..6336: 0.5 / 2.06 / 2.07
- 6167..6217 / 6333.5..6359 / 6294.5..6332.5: -0.7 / 2.03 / 2.07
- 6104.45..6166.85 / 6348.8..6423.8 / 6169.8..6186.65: 0.1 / 2.1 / 2.04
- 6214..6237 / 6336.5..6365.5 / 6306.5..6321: -0.6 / 1.99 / 2.03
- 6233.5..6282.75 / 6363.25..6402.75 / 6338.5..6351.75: -0.4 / 2.01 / 2.06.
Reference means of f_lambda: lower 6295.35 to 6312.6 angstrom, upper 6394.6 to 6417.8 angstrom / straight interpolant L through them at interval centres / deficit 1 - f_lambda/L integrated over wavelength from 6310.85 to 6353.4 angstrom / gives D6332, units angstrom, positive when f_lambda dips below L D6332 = 0.8 angstrom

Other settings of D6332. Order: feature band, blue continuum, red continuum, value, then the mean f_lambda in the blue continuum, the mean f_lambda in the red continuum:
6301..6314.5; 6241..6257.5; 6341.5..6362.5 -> -0.7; 1.99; 2.01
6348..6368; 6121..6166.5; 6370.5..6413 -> 0.9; 2.11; 2.05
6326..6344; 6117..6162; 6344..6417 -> 0.5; 2.12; 2.04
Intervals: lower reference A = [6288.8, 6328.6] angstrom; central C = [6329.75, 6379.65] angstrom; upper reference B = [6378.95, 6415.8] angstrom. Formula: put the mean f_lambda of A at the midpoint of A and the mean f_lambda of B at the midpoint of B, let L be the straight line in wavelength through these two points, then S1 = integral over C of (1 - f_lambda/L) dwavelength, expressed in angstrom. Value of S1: 0.11 angstrom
